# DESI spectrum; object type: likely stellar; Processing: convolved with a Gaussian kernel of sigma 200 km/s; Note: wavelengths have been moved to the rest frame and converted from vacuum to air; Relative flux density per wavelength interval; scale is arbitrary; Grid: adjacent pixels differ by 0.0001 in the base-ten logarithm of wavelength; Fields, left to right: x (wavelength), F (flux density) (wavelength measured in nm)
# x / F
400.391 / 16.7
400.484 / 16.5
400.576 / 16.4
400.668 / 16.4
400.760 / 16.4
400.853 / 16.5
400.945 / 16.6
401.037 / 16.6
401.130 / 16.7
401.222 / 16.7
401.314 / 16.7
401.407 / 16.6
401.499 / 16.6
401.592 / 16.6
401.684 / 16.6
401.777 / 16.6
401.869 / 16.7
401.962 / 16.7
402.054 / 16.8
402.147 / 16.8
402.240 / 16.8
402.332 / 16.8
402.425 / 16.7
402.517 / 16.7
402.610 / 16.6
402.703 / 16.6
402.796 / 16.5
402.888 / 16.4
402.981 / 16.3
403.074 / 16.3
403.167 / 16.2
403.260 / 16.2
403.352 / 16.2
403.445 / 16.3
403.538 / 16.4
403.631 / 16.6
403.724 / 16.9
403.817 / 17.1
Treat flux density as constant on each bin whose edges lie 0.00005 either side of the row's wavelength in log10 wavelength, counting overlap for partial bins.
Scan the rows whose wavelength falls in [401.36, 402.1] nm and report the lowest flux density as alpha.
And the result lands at 16.6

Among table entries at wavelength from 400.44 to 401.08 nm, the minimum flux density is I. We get 16.4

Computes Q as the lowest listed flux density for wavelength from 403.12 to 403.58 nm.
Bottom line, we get 16.2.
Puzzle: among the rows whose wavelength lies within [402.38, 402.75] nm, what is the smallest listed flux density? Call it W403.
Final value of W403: 16.6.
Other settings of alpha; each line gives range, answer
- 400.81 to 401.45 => 16.5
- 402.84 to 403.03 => 16.3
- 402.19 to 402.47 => 16.7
